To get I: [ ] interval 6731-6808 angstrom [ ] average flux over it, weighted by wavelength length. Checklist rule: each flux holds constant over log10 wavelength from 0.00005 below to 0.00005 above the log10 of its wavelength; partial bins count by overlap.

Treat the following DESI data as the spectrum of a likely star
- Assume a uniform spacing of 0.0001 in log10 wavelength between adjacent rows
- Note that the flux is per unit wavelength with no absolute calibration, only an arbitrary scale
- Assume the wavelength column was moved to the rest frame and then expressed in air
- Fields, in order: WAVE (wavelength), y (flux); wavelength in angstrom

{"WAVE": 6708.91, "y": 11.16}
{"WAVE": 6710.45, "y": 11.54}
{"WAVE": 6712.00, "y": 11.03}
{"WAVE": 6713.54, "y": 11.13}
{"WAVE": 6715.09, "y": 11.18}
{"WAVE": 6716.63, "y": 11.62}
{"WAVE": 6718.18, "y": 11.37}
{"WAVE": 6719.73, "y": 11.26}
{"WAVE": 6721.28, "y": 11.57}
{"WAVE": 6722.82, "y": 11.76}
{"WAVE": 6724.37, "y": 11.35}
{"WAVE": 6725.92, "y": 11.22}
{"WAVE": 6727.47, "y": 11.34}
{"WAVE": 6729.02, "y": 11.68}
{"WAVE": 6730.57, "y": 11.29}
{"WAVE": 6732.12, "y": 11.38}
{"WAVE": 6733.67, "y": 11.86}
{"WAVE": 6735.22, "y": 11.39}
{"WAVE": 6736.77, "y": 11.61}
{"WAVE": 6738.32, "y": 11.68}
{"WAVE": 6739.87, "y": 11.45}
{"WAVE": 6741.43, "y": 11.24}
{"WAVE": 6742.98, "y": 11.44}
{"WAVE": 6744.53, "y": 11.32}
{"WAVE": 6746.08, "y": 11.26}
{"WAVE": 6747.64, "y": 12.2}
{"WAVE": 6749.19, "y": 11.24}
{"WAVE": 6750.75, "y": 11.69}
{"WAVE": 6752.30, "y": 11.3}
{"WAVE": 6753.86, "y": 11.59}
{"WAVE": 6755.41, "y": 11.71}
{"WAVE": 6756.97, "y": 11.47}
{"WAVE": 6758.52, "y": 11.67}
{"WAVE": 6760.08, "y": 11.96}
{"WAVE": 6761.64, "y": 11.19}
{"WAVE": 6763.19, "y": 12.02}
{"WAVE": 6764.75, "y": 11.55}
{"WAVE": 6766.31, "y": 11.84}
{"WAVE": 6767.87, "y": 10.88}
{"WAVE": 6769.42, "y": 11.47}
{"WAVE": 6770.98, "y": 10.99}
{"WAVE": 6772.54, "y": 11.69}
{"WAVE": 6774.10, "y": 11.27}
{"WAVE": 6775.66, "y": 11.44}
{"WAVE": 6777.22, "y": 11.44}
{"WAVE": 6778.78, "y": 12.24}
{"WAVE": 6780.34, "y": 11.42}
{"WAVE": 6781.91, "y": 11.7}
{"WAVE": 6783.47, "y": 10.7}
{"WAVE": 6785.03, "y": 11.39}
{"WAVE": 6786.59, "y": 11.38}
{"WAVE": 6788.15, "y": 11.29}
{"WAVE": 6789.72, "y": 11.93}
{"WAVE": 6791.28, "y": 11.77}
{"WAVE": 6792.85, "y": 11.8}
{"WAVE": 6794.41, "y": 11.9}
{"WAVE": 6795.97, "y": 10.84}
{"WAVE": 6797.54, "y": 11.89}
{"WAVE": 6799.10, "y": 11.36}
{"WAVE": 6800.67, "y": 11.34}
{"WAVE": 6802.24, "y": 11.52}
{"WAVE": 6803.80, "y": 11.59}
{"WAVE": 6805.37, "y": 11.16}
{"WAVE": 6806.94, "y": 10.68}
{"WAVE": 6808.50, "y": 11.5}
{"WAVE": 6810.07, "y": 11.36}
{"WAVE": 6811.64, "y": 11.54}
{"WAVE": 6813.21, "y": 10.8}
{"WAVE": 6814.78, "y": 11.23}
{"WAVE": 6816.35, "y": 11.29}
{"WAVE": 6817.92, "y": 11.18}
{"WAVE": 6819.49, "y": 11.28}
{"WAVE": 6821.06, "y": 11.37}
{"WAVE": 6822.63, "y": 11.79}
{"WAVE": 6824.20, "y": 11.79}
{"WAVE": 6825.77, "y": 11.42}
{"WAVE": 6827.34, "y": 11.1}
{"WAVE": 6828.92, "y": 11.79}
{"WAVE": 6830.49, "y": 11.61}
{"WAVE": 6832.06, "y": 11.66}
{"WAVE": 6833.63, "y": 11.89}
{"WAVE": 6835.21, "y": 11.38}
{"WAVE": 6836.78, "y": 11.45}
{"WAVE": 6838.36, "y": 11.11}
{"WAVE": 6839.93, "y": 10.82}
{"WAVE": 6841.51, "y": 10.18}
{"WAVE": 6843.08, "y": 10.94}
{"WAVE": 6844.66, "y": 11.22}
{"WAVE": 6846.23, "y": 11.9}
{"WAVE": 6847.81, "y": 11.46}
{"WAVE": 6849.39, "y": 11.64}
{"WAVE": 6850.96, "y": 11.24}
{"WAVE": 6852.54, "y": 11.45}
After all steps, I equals 11.5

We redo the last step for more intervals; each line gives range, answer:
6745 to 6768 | 11.6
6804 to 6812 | 11.3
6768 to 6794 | 11.5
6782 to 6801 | 11.5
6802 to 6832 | 11.4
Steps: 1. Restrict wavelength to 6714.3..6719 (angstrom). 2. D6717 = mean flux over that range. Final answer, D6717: 11.4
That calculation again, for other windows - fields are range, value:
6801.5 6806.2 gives 11.4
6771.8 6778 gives 11.5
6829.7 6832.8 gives 11.7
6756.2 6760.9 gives 11.7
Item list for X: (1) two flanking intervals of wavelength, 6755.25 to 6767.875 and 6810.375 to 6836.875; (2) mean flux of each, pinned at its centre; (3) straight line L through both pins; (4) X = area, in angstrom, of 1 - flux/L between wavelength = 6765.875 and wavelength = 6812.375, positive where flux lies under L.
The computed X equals 0.4 angstrom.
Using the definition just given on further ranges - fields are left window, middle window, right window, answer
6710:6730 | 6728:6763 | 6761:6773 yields -0.3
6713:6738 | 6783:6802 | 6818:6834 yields 0.1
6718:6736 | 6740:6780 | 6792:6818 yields -0.4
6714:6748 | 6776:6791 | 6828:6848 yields -0.1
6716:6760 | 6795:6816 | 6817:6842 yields 0.2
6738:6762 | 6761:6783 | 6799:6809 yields -0.1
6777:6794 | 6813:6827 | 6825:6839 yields 0.2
